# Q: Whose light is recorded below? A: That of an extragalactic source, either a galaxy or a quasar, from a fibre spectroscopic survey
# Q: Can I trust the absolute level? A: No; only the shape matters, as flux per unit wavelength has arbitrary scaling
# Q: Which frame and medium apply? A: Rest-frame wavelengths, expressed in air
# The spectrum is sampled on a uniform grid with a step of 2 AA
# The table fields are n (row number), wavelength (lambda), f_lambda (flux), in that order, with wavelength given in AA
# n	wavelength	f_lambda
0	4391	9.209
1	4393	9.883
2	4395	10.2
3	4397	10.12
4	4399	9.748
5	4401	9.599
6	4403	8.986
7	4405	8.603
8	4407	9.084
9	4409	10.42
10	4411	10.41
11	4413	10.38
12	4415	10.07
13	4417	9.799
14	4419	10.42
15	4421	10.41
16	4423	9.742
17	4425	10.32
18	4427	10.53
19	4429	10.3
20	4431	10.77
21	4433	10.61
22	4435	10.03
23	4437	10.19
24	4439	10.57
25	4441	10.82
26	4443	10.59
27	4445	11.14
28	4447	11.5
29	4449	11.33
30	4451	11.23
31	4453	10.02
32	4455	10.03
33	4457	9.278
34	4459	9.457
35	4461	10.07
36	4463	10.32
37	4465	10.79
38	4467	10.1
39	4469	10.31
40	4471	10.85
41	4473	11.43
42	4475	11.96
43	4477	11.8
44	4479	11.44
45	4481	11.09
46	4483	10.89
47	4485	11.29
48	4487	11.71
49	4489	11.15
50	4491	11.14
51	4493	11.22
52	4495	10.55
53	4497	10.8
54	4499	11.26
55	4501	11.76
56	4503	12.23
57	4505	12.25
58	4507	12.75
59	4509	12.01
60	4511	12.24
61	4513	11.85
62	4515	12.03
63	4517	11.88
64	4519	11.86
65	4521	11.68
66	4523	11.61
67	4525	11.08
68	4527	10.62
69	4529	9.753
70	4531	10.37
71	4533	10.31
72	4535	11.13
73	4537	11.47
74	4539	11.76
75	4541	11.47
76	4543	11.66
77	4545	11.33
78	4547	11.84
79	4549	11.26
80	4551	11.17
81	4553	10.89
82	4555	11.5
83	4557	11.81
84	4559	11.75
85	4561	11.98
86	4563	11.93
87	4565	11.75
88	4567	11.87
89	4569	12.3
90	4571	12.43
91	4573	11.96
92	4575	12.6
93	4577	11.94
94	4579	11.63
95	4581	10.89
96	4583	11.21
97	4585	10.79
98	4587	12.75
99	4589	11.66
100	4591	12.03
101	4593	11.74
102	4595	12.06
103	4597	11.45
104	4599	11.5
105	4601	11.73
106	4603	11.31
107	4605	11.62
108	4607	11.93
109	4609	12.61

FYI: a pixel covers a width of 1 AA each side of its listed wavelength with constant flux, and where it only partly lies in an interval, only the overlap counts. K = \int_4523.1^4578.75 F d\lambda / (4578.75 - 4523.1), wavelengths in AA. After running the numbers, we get 11.5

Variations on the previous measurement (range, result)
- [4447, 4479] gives 10.7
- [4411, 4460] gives 10.4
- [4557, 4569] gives 11.9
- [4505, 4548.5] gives 11.5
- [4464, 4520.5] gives 11.5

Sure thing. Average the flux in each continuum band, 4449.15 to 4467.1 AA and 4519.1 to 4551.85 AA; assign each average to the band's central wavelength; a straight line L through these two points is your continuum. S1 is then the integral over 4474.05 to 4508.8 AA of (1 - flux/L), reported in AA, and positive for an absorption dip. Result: -2.9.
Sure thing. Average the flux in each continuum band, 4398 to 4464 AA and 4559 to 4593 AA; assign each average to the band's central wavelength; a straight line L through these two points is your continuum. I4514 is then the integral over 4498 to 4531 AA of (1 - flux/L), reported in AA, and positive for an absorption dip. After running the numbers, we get -1.5 AA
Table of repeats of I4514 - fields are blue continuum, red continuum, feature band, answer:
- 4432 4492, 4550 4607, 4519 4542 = 0.55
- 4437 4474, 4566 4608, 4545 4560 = 0.00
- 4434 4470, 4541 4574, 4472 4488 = -1.01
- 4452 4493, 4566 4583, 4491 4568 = -0.59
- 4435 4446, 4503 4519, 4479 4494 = 0.48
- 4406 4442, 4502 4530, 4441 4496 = 0.62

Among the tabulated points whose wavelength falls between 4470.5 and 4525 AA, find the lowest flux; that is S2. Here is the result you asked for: 10.55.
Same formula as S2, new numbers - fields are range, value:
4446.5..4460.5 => 9.278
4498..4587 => 9.753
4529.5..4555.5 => 10.31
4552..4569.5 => 10.89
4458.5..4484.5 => 9.457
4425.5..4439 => 10.03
